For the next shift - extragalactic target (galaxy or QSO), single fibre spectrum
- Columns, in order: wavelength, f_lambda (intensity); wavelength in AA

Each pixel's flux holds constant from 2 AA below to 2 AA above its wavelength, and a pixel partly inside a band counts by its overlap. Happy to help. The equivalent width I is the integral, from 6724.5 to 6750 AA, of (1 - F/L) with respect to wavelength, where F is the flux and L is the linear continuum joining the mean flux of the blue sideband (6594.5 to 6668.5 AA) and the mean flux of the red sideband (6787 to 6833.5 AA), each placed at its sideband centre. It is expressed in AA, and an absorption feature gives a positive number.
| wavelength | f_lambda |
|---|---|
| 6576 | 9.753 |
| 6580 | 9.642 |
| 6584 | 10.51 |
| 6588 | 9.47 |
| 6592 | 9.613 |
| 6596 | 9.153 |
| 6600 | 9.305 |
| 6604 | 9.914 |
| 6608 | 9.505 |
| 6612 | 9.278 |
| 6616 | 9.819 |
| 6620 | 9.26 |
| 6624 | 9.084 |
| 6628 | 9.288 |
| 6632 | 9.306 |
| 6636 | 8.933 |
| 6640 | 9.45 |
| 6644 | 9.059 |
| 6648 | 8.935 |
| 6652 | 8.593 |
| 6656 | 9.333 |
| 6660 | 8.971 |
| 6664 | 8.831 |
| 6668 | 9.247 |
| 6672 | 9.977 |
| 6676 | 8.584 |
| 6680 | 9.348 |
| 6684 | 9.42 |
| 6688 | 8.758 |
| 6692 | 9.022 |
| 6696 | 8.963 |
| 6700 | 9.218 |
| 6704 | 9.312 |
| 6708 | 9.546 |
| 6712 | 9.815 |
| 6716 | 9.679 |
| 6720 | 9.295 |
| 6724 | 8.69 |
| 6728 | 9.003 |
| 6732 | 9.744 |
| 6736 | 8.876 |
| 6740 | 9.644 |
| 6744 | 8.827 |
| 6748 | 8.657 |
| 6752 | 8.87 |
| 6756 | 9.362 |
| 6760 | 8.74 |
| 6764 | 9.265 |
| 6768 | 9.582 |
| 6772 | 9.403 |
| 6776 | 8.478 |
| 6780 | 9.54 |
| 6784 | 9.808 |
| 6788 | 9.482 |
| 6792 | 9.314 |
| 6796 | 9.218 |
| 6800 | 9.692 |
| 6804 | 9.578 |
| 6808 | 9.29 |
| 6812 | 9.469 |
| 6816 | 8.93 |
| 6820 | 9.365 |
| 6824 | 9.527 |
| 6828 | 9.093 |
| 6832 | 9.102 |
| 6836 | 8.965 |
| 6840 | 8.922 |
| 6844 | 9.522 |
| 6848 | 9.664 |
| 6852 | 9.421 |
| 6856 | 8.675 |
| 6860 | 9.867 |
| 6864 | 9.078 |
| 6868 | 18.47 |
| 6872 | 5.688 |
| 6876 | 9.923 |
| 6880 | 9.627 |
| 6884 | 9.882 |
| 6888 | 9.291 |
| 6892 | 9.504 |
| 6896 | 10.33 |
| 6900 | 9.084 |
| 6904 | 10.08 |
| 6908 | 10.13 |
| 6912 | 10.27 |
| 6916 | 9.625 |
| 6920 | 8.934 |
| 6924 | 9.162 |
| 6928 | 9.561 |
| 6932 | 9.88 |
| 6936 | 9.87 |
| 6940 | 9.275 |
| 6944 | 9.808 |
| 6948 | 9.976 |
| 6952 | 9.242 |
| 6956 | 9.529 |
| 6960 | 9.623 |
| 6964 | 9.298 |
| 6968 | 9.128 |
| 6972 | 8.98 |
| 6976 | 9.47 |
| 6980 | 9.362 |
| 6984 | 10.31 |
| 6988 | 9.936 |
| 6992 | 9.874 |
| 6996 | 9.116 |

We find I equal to 0.5 AA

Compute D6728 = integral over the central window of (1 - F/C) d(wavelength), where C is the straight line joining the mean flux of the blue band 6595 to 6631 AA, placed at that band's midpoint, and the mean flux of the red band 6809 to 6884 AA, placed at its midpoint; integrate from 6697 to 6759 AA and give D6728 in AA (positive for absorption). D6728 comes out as 1.9 AA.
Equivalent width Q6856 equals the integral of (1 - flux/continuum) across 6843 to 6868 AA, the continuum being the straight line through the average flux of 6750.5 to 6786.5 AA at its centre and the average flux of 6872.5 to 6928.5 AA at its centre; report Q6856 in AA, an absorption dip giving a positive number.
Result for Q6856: -1.7 AA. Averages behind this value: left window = 9.24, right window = 9.57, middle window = 10.1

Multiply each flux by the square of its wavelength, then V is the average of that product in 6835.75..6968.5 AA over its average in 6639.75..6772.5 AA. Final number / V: 1.1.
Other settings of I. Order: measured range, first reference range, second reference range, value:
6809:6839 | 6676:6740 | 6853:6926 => 1.4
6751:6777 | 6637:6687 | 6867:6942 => 0.8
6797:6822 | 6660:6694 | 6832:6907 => 0.5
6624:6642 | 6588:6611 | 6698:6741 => 0.4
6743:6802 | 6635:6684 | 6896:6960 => 0.8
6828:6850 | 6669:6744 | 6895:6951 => 0.7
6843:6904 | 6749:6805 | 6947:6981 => -3.5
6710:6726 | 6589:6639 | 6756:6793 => -0.1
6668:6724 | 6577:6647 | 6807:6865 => 0.6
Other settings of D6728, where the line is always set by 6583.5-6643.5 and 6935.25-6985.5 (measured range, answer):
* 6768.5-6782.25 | 0.4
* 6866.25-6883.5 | -2.2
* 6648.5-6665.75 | 0.9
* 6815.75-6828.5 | 0.3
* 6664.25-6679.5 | 0.3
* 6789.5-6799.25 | 0.1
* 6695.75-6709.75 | 0.2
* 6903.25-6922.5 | -0.6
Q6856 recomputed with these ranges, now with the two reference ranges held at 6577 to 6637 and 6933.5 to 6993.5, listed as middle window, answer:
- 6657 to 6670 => 0.6 AA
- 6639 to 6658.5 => 0.9 AA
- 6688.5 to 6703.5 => 0.7 AA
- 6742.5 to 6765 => 1.4 AA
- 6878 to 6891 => 0.0 AA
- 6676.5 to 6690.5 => 0.6 AA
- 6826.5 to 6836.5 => 0.5 AA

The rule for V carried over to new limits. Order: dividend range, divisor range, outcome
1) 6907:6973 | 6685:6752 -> 1.11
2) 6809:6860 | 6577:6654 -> 1.05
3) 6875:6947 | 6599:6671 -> 1.14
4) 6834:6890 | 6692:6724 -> 1.10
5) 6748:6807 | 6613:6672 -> 1.05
